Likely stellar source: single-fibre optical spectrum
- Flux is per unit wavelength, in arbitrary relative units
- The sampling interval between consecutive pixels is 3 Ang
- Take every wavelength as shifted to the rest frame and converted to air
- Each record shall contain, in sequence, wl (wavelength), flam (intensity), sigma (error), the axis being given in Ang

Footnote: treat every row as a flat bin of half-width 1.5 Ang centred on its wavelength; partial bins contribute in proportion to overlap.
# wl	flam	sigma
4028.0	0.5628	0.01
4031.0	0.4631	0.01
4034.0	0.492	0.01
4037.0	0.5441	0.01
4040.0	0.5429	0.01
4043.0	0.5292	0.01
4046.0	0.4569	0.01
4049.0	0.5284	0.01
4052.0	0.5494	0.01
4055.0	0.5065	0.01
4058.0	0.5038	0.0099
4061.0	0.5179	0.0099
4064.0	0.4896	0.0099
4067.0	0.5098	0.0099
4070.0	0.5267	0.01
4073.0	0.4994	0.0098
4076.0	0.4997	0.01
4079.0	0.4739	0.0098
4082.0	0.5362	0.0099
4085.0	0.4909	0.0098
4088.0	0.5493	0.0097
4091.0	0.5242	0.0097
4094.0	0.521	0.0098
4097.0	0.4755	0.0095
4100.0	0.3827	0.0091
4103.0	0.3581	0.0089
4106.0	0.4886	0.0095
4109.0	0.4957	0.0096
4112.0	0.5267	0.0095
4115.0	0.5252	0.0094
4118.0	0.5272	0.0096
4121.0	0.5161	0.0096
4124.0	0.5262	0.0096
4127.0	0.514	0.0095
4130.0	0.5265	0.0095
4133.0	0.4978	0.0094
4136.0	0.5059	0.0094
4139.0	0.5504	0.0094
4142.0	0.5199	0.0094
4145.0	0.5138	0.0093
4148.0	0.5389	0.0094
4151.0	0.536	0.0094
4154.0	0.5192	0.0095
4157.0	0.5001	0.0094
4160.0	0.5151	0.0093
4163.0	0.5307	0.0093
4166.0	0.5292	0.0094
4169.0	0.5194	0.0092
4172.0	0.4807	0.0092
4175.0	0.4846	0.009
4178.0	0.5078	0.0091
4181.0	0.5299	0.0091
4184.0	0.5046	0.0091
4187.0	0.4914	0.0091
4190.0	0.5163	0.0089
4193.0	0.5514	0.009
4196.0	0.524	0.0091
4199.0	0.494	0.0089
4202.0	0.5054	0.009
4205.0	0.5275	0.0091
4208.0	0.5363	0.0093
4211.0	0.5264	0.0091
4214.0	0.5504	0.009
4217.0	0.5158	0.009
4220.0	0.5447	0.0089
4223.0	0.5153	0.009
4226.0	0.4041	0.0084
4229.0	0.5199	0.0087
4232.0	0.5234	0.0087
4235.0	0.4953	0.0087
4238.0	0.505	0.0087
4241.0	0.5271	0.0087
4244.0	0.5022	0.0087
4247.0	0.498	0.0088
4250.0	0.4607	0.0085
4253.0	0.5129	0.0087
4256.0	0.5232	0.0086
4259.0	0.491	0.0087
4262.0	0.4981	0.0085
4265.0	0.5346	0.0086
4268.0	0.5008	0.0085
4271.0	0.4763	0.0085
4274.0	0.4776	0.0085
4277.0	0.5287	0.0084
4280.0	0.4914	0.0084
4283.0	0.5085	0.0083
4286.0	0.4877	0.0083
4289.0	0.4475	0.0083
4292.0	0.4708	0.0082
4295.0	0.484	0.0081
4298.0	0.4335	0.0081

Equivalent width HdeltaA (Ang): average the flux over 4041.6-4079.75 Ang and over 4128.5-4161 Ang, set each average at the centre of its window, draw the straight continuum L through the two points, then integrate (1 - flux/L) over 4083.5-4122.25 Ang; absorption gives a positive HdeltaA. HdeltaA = 1.8 Ang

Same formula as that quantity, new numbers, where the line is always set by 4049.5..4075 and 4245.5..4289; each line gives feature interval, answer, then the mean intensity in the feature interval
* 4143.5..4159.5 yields -0.5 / 0.521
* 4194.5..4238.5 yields -1.0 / 0.513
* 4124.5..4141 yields -0.4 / 0.519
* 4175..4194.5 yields -0.4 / 0.514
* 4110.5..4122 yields -0.3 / 0.524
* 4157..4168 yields -0.3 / 0.521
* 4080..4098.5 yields -0.1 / 0.515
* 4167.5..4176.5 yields 0.2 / 0.495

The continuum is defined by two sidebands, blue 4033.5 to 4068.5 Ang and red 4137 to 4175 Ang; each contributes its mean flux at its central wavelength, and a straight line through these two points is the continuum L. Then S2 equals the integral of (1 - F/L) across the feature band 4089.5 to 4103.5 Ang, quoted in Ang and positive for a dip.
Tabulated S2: 1.6 Ang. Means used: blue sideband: 0.515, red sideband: 0.519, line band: 0.459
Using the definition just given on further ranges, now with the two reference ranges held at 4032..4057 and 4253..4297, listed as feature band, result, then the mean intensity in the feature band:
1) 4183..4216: -1.3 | 0.521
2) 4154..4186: -0.4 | 0.51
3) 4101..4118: 1.0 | 0.48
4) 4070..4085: 0.3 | 0.504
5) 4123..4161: -1.0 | 0.52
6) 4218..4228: 0.2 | 0.491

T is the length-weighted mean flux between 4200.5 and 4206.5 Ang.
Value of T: 0.516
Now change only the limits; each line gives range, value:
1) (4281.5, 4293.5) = 0.479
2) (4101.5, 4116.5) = 0.479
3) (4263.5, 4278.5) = 0.504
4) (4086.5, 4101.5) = 0.491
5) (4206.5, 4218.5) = 0.532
